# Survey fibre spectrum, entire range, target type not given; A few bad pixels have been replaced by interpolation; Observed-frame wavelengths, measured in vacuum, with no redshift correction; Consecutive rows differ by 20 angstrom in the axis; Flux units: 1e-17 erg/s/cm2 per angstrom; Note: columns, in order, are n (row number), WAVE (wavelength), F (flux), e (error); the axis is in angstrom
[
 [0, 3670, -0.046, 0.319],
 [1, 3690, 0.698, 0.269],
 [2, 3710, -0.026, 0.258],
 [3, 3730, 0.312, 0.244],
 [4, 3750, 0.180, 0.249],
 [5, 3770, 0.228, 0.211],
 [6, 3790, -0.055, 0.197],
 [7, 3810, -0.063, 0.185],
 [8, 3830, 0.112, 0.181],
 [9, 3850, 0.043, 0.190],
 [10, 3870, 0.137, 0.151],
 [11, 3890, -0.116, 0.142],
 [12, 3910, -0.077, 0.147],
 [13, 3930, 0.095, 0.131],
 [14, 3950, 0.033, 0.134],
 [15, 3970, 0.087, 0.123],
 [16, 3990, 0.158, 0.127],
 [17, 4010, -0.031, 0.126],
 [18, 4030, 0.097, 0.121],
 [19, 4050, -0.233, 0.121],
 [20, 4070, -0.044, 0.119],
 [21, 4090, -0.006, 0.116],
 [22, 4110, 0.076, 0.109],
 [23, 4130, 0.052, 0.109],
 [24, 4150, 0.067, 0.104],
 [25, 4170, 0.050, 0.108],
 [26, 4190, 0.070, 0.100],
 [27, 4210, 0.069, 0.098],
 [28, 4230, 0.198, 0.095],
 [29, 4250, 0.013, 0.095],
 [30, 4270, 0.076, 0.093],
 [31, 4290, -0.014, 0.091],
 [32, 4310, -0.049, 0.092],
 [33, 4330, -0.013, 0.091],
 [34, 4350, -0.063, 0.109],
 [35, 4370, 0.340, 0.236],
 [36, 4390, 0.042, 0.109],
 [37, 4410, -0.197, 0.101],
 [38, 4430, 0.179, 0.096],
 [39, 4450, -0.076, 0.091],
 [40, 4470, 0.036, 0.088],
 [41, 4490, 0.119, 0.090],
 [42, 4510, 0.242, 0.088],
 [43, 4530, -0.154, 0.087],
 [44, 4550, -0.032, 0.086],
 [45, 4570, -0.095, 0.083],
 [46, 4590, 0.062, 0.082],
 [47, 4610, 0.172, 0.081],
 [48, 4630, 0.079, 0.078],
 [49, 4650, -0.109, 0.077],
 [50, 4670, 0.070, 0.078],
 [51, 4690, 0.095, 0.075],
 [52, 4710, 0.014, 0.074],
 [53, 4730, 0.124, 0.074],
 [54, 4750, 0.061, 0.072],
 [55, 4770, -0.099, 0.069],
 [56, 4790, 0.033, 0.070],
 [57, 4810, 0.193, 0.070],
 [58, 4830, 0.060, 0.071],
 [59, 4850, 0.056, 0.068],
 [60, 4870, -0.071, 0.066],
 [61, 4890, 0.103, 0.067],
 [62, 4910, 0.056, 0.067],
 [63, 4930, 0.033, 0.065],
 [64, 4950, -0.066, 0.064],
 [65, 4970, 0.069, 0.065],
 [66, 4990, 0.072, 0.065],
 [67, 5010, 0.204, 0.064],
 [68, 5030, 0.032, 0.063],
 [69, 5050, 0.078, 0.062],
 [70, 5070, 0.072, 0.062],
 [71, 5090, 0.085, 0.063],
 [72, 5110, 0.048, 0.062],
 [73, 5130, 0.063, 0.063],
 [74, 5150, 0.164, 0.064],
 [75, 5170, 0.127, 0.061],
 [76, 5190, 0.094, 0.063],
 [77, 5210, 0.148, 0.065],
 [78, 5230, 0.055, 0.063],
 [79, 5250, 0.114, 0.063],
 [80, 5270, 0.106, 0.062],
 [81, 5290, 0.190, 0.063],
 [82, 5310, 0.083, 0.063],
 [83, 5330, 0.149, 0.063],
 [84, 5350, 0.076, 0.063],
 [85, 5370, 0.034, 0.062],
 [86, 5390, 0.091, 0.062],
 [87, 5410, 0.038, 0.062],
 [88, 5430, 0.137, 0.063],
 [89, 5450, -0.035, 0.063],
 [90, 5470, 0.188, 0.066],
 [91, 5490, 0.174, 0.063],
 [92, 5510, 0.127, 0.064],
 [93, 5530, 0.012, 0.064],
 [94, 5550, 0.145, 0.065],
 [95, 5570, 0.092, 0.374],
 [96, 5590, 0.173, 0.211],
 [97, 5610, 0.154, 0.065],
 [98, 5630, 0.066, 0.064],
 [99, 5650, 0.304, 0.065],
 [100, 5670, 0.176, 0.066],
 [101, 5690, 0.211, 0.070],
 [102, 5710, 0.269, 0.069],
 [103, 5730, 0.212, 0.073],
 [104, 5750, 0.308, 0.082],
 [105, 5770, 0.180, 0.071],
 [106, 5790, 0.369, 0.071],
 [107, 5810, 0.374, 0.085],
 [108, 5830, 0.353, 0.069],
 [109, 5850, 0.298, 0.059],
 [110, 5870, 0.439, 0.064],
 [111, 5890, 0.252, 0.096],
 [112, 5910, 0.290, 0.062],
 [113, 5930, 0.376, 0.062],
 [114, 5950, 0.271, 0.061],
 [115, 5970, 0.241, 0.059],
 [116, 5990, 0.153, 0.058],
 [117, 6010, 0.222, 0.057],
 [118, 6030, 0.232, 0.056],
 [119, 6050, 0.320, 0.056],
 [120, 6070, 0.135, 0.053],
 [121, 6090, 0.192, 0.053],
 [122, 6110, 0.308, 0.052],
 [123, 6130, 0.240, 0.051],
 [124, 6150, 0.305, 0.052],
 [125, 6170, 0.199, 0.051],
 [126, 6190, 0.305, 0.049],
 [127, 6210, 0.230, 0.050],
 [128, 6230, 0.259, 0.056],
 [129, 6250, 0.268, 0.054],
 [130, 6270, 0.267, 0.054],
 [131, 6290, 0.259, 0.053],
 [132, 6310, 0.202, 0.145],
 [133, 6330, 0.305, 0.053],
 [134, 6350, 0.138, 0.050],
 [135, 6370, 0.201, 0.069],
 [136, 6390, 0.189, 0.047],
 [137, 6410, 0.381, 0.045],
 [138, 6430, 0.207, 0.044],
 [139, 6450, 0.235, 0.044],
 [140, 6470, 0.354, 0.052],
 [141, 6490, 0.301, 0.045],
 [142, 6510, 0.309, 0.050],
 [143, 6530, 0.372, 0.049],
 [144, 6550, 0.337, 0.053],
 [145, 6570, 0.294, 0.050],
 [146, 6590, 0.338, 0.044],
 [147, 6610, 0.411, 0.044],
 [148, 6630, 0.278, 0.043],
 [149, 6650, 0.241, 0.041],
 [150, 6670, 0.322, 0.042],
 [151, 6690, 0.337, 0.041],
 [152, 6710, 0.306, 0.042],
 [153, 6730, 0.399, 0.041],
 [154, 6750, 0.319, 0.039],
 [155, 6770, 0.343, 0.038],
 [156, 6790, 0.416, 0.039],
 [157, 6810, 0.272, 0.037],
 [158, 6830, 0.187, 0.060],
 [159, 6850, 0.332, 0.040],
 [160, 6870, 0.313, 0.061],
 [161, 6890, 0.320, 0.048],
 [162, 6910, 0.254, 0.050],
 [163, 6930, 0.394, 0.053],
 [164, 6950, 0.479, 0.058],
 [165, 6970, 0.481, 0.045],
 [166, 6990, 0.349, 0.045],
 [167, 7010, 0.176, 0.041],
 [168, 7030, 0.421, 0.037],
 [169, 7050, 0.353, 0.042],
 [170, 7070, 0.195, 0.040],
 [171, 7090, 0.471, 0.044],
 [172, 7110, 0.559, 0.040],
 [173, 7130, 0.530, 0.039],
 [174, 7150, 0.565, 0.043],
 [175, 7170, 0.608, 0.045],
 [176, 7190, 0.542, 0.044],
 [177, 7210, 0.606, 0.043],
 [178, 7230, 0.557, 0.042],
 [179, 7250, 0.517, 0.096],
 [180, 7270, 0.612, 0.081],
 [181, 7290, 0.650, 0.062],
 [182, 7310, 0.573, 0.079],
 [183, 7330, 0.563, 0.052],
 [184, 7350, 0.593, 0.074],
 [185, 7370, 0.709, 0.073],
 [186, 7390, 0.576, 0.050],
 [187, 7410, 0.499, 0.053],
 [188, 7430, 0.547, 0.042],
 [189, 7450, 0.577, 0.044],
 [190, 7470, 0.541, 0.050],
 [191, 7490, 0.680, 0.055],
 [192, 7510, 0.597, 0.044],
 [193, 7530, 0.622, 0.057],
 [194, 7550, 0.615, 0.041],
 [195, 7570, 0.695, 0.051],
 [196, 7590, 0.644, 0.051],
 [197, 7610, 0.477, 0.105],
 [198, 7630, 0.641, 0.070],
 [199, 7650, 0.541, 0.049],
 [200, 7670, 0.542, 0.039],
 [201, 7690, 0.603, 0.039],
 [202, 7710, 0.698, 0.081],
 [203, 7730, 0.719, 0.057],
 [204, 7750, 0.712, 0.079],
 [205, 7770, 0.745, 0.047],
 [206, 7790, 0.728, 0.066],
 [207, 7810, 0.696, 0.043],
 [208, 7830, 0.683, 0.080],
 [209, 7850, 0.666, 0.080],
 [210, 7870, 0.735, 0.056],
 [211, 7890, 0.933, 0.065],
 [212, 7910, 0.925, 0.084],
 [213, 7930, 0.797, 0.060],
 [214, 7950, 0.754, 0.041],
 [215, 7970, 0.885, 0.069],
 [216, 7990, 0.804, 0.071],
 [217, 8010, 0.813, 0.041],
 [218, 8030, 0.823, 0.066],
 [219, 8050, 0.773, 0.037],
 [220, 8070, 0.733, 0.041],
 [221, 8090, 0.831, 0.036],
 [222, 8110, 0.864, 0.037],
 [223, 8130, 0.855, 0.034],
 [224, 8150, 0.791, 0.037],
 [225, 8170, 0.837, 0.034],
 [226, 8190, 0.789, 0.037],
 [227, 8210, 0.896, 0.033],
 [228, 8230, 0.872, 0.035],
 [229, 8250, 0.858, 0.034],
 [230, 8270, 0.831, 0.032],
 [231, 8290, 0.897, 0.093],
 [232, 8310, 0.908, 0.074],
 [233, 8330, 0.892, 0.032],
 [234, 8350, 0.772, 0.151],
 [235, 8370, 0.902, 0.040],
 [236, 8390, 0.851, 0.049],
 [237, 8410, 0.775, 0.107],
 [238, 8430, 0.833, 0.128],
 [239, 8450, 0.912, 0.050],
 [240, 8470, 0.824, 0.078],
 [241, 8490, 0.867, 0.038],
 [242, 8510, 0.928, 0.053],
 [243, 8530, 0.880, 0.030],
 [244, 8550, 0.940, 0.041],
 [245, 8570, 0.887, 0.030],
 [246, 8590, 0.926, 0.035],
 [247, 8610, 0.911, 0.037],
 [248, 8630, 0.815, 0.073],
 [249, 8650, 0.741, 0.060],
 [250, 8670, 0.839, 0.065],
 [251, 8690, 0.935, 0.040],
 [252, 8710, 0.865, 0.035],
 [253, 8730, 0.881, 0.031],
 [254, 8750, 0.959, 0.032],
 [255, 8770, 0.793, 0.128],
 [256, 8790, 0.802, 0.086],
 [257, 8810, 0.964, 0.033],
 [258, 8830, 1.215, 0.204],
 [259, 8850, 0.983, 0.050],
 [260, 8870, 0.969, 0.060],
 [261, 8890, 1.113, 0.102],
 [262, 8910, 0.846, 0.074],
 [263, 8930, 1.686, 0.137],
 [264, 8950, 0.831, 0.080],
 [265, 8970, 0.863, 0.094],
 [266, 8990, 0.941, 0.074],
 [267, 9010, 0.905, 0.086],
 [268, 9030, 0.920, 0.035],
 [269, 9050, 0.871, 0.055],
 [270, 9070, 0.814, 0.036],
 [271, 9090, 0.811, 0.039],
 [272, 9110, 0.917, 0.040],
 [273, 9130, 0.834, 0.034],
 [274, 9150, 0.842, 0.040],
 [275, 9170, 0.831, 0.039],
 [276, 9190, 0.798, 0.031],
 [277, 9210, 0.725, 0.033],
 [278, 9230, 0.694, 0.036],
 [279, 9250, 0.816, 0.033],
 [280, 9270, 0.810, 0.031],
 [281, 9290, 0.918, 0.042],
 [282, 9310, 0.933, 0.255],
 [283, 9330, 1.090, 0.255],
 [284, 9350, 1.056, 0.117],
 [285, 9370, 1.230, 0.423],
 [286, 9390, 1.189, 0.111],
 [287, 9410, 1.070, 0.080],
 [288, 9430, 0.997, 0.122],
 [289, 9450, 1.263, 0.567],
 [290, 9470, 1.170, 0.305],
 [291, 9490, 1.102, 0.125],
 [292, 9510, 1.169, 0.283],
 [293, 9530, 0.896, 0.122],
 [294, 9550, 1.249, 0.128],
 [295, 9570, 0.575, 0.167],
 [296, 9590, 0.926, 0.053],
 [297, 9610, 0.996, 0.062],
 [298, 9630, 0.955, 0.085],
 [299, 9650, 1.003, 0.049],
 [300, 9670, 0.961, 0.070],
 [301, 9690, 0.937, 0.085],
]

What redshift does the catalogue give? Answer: 0.780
